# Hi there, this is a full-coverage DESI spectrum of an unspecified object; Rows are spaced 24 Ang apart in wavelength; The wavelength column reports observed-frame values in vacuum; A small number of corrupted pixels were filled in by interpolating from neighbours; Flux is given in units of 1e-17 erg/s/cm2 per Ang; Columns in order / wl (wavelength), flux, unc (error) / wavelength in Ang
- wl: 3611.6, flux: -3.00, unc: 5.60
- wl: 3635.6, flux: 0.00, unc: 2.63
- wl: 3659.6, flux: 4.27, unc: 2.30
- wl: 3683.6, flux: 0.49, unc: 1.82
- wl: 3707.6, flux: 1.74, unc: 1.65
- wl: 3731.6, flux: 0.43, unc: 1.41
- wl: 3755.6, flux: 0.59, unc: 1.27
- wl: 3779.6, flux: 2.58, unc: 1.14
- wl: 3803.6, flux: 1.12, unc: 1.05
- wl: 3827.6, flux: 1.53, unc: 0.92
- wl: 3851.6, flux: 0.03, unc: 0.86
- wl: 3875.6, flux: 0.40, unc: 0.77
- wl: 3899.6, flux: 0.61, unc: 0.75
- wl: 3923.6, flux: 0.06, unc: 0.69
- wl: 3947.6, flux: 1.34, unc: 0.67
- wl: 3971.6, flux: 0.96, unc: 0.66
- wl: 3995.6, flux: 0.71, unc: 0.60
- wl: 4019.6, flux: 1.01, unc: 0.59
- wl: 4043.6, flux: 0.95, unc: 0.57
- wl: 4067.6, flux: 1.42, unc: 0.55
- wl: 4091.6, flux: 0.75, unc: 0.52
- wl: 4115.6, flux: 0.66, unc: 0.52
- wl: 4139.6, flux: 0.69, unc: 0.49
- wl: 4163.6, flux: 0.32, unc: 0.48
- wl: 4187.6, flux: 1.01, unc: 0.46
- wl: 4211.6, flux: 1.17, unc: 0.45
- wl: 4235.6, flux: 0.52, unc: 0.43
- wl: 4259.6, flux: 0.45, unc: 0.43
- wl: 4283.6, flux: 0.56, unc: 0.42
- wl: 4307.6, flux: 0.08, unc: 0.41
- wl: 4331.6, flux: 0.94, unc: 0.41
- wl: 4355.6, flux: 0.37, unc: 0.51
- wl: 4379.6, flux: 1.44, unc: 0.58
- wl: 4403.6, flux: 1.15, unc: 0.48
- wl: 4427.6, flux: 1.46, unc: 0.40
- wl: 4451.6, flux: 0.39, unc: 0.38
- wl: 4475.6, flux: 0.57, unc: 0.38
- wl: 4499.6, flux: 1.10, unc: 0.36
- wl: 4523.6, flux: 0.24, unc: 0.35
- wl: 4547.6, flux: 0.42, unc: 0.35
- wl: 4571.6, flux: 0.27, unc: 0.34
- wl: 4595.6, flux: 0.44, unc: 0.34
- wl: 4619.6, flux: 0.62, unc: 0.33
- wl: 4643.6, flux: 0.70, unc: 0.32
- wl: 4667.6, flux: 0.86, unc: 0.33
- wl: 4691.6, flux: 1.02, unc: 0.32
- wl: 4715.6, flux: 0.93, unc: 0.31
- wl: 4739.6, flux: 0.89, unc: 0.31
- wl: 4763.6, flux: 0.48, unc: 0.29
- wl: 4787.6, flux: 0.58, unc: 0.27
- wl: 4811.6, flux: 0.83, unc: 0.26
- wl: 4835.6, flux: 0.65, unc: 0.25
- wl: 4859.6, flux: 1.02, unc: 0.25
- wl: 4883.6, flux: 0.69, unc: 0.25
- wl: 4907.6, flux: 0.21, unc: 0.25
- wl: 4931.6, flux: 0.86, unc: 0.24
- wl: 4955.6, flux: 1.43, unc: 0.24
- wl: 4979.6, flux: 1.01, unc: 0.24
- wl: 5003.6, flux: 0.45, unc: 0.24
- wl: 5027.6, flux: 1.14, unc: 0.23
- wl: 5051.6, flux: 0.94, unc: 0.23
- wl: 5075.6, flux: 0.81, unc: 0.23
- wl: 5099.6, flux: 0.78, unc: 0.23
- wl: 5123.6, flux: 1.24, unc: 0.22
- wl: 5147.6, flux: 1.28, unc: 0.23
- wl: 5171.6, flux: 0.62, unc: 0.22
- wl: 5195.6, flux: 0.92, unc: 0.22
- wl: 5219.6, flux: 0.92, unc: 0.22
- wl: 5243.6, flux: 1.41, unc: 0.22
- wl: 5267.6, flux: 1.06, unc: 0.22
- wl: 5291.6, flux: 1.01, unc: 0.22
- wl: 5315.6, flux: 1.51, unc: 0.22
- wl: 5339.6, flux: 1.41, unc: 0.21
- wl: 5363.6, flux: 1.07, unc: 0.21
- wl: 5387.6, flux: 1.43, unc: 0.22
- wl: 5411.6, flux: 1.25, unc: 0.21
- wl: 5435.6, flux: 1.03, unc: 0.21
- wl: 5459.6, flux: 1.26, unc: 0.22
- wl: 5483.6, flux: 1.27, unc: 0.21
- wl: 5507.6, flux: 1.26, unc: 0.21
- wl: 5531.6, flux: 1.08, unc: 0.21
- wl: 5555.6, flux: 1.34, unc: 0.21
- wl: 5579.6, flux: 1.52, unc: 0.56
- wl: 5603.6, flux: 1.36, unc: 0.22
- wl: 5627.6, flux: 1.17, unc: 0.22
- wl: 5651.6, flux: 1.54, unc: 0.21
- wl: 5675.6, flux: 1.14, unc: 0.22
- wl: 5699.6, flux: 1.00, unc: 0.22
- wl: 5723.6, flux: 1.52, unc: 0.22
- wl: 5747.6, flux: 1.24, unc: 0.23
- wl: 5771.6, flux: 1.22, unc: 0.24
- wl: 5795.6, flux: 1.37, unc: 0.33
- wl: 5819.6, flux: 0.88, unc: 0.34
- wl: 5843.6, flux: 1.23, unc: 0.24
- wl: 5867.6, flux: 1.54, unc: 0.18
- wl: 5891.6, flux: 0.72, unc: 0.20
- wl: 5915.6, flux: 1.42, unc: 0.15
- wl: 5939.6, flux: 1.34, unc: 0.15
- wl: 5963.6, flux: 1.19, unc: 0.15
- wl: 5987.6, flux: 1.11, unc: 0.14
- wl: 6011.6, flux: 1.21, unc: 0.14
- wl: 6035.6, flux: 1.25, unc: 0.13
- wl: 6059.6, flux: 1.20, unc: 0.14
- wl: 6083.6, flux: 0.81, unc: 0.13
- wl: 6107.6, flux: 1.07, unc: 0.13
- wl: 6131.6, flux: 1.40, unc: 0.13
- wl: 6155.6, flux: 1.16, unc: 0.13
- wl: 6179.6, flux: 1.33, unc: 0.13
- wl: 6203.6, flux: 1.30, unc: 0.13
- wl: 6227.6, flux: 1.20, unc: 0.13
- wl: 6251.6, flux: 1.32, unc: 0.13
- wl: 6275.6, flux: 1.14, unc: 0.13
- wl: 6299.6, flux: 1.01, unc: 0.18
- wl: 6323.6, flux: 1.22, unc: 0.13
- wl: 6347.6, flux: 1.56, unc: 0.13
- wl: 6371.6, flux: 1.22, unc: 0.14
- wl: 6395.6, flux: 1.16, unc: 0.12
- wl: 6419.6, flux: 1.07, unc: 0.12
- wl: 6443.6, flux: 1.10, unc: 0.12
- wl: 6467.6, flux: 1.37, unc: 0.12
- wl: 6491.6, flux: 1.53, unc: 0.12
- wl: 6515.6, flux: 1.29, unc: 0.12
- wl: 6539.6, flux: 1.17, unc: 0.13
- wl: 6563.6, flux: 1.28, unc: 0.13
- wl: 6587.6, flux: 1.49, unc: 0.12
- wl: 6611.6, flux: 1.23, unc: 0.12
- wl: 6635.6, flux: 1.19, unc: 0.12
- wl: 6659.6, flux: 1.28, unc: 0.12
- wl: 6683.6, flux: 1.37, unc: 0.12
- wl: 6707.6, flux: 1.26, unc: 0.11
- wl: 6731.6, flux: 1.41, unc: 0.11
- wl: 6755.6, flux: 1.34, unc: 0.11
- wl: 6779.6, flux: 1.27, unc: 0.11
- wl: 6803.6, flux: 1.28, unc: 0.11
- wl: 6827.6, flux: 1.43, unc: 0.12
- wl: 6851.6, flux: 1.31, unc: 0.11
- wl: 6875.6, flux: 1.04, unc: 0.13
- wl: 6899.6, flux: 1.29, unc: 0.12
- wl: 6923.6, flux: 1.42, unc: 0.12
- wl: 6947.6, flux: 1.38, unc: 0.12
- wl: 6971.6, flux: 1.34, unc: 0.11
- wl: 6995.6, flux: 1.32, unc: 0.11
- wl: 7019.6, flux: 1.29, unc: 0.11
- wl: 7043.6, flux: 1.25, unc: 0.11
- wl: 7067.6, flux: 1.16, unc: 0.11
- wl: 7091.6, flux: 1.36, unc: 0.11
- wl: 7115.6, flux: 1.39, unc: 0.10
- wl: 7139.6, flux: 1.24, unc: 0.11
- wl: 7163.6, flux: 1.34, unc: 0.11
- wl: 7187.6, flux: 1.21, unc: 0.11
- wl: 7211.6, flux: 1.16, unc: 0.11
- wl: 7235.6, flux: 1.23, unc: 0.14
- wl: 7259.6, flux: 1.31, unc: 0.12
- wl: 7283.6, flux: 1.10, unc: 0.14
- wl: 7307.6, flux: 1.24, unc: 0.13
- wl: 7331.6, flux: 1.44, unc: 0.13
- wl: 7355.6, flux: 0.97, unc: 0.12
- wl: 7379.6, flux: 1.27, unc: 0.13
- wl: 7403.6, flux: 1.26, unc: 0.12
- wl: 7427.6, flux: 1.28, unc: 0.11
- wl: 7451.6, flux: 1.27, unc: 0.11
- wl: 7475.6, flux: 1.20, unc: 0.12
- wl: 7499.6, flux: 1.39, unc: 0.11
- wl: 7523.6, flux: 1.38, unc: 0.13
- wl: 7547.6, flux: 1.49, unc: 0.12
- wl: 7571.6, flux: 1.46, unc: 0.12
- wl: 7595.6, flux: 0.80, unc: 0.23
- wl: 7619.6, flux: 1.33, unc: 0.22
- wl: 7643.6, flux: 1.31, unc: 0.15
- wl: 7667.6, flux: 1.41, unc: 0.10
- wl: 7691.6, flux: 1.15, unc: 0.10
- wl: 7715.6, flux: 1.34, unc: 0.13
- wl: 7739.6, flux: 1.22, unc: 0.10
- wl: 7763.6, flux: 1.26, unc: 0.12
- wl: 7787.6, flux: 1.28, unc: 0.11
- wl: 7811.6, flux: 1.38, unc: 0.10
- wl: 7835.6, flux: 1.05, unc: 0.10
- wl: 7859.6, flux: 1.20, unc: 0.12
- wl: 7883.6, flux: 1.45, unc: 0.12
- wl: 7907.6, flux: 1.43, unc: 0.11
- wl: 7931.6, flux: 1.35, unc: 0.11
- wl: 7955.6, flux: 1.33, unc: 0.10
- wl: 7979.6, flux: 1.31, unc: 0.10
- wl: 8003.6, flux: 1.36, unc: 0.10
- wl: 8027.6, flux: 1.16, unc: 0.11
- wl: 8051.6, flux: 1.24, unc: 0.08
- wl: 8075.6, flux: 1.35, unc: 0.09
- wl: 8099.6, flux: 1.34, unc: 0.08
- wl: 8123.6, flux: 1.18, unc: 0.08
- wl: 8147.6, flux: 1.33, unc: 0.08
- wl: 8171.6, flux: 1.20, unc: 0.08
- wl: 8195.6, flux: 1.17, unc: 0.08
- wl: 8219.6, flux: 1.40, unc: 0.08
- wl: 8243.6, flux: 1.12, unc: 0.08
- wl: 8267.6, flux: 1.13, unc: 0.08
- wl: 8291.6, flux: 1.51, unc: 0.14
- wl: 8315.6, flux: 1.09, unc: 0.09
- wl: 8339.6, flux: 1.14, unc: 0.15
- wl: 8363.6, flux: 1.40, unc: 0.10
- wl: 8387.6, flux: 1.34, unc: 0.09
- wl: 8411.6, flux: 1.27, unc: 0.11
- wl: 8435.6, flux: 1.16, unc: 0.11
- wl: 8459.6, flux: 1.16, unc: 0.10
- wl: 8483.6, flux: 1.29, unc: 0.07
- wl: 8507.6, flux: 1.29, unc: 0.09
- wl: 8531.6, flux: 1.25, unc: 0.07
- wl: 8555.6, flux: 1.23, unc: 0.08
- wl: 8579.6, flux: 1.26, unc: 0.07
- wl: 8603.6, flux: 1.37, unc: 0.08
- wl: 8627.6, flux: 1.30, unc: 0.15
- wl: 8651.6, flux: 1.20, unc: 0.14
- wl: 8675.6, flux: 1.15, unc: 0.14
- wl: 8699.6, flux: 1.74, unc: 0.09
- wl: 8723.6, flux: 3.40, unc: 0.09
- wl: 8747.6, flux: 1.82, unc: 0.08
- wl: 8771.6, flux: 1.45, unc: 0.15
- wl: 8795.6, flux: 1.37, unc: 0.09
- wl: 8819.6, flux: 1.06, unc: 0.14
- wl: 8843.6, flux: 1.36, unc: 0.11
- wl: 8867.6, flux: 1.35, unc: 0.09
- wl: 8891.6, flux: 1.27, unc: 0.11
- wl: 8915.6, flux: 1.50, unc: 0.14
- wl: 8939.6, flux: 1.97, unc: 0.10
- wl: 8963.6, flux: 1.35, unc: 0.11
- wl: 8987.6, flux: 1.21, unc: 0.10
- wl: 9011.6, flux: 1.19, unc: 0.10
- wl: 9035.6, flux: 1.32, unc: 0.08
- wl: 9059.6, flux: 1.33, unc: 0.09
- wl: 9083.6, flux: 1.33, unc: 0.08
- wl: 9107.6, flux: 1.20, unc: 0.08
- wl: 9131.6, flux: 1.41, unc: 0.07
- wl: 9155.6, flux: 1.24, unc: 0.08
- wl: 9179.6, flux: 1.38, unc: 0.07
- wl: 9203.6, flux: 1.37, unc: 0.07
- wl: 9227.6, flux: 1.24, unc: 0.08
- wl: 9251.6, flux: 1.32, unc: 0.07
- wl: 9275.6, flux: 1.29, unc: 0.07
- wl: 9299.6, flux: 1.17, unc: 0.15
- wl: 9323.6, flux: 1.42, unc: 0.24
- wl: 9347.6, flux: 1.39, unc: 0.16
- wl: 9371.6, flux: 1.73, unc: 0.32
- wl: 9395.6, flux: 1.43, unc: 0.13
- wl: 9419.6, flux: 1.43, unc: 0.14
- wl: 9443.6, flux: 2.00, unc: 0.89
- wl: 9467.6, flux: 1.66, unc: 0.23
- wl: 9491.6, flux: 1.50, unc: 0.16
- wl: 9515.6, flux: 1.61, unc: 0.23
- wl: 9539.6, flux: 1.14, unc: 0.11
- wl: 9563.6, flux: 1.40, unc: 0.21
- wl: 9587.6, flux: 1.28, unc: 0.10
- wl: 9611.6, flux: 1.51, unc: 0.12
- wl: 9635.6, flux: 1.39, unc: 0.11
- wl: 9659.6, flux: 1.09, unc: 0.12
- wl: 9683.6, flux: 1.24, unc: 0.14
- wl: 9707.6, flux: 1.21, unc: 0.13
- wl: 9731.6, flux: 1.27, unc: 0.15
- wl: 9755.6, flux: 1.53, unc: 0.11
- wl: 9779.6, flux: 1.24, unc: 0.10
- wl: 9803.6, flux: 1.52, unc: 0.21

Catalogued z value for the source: 0.329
